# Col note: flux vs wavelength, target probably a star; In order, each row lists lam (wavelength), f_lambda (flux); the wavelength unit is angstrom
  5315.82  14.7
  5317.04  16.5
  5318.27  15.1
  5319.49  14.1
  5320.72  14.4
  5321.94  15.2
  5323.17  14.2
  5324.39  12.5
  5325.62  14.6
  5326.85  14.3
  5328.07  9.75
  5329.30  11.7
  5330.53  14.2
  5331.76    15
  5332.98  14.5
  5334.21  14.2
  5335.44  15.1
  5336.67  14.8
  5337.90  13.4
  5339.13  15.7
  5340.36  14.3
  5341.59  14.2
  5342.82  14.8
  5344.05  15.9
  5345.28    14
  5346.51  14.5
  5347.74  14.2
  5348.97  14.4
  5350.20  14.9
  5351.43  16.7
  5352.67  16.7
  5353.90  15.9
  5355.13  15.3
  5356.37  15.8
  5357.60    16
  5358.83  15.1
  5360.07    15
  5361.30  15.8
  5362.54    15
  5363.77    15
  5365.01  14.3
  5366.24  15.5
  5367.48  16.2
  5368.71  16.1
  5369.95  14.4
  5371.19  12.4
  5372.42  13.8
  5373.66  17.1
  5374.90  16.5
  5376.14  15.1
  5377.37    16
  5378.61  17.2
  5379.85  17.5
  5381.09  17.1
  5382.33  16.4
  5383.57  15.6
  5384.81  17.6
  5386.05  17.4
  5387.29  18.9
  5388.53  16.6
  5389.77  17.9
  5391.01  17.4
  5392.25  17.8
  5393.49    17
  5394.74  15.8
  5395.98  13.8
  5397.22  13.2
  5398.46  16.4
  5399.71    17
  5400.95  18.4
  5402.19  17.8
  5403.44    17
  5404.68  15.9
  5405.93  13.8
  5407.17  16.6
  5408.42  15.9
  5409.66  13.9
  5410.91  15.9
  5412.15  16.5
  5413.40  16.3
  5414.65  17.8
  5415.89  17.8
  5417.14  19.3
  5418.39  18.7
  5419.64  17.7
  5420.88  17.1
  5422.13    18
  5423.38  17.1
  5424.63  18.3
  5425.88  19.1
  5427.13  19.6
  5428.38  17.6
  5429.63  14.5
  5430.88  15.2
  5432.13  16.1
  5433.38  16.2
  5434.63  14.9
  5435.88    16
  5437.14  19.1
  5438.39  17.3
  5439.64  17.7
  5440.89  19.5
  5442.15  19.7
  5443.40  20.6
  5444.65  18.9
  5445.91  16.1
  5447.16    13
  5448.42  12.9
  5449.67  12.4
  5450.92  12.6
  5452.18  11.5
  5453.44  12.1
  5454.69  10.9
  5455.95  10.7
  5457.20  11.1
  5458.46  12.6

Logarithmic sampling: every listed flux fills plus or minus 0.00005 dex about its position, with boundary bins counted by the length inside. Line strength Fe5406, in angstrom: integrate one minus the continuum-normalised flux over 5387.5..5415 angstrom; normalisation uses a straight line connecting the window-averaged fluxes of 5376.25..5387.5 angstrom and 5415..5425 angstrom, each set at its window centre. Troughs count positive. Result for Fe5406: 1.8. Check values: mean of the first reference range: 16.9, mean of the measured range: 16.3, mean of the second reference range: 18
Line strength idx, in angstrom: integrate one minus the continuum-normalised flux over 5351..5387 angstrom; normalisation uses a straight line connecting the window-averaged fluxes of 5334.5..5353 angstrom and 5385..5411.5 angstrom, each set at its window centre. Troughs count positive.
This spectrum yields -0.6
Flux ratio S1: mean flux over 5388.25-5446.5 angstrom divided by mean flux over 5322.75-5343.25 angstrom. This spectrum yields 1.2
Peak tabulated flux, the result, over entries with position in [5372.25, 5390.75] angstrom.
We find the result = 18.9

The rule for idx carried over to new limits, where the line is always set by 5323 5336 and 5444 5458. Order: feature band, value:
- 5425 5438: -3.80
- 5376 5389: -3.52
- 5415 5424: -3.32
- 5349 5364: -2.34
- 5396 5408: -2.63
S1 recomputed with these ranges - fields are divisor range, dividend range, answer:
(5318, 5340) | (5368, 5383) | 1.13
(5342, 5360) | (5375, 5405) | 1.09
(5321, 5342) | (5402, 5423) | 1.20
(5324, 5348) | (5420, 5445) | 1.25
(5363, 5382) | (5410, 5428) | 1.14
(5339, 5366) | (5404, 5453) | 1.09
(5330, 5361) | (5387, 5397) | 1.11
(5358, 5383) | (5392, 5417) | 1.04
